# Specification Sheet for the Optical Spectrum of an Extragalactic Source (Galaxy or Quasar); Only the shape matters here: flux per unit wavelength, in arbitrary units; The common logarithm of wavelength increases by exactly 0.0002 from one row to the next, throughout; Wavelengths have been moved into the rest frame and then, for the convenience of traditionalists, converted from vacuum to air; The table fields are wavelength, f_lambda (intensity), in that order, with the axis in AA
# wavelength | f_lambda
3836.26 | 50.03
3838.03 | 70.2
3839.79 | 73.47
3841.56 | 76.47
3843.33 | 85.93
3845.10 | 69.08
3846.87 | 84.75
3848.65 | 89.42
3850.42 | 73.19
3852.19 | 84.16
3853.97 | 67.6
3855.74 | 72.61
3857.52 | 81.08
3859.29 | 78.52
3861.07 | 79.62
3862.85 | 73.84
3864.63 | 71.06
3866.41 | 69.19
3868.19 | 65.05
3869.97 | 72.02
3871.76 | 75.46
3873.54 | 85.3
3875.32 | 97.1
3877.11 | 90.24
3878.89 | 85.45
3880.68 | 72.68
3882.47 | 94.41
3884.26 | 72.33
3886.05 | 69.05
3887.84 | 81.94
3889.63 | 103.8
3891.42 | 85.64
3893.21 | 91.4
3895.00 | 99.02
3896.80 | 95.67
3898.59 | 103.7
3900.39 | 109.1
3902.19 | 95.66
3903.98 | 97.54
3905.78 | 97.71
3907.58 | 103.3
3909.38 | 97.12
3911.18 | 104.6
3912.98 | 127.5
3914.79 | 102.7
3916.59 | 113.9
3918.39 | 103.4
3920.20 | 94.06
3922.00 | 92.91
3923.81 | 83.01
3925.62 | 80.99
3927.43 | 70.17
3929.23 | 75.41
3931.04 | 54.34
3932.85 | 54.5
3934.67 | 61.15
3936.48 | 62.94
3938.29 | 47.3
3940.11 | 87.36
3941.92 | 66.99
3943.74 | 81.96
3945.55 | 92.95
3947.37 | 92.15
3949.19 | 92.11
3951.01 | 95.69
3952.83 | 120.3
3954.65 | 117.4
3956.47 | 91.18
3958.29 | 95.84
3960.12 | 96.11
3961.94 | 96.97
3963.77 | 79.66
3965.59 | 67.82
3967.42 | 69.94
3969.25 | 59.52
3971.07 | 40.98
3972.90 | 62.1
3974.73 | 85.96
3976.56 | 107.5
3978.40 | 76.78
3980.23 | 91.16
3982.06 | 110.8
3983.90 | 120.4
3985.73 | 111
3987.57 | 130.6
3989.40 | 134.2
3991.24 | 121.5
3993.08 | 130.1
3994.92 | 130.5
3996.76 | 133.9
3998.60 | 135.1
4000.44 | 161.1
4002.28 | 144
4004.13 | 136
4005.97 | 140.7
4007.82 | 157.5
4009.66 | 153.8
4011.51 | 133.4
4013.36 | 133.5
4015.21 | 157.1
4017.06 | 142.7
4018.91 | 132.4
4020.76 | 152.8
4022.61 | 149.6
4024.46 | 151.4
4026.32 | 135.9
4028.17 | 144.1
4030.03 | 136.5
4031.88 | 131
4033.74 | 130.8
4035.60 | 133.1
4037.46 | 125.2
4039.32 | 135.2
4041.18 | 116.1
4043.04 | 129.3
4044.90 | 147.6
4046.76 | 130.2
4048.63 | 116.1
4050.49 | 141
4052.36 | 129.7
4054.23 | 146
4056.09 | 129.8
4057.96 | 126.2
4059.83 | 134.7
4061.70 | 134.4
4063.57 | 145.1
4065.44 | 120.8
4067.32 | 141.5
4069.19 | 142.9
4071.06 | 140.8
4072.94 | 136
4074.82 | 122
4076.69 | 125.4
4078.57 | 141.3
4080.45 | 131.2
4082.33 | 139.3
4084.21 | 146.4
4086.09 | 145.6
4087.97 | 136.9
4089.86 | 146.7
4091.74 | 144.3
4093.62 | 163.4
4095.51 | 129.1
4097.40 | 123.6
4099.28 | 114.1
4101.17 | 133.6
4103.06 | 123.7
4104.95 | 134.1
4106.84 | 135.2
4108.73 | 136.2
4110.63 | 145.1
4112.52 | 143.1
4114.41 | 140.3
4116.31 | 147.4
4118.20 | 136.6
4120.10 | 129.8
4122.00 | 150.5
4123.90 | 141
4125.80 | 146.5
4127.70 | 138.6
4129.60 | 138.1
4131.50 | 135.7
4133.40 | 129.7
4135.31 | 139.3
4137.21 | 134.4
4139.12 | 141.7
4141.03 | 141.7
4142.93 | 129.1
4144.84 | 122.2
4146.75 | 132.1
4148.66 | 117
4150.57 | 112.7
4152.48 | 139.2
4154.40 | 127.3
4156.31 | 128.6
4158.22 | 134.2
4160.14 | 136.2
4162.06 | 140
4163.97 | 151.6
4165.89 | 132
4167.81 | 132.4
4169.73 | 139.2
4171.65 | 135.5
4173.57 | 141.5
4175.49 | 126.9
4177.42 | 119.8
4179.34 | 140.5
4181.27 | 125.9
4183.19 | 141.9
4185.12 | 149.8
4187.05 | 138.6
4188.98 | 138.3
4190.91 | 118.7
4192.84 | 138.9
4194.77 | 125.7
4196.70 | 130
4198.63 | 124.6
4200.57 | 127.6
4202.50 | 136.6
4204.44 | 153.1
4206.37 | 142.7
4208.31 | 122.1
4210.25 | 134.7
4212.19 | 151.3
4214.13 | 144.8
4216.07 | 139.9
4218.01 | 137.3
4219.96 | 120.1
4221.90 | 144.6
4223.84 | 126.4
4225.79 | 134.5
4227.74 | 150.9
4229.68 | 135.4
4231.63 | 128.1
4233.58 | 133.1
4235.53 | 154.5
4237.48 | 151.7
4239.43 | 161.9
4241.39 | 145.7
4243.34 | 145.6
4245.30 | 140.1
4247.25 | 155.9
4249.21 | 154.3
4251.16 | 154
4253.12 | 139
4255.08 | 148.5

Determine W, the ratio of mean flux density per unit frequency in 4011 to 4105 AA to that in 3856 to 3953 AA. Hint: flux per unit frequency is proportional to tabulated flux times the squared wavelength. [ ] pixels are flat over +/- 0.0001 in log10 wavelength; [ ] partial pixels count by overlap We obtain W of 1.7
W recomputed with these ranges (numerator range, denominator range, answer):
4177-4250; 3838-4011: 1.71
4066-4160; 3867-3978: 1.73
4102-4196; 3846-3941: 1.81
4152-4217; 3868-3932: 1.73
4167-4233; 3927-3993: 1.74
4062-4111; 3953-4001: 1.41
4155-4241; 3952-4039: 1.26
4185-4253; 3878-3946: 1.87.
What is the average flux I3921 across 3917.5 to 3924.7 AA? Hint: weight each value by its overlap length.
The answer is 93.3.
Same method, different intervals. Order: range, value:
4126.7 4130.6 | 139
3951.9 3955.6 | 118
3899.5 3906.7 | 100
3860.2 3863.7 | 76.7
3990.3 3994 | 126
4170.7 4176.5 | 134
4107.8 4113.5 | 141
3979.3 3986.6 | 108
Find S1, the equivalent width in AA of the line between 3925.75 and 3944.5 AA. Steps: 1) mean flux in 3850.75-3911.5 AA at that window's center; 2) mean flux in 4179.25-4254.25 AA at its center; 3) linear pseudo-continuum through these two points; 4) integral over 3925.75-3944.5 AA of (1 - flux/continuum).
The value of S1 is 5.5 AA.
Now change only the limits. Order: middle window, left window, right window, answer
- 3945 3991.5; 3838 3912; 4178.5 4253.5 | 2.5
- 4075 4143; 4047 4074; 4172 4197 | -1.8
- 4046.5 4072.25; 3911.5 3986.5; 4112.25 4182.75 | -4.7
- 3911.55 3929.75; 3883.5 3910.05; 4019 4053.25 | 1.0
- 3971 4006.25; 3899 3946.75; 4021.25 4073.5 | -1.1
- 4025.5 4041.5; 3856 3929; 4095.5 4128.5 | -1.8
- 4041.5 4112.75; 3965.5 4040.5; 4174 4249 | -3.7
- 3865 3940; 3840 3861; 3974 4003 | 5.9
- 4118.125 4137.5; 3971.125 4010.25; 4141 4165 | -1.3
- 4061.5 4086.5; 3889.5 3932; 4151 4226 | -3.8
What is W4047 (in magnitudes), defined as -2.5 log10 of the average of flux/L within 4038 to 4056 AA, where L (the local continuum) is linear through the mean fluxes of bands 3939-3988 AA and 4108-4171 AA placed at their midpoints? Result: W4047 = -0.18 mag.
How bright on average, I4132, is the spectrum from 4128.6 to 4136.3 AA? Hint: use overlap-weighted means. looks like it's 136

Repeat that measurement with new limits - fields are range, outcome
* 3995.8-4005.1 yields 142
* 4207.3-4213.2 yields 136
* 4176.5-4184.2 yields 132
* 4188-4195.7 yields 130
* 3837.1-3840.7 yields 71.7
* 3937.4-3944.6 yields 70.8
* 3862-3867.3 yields 71.3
